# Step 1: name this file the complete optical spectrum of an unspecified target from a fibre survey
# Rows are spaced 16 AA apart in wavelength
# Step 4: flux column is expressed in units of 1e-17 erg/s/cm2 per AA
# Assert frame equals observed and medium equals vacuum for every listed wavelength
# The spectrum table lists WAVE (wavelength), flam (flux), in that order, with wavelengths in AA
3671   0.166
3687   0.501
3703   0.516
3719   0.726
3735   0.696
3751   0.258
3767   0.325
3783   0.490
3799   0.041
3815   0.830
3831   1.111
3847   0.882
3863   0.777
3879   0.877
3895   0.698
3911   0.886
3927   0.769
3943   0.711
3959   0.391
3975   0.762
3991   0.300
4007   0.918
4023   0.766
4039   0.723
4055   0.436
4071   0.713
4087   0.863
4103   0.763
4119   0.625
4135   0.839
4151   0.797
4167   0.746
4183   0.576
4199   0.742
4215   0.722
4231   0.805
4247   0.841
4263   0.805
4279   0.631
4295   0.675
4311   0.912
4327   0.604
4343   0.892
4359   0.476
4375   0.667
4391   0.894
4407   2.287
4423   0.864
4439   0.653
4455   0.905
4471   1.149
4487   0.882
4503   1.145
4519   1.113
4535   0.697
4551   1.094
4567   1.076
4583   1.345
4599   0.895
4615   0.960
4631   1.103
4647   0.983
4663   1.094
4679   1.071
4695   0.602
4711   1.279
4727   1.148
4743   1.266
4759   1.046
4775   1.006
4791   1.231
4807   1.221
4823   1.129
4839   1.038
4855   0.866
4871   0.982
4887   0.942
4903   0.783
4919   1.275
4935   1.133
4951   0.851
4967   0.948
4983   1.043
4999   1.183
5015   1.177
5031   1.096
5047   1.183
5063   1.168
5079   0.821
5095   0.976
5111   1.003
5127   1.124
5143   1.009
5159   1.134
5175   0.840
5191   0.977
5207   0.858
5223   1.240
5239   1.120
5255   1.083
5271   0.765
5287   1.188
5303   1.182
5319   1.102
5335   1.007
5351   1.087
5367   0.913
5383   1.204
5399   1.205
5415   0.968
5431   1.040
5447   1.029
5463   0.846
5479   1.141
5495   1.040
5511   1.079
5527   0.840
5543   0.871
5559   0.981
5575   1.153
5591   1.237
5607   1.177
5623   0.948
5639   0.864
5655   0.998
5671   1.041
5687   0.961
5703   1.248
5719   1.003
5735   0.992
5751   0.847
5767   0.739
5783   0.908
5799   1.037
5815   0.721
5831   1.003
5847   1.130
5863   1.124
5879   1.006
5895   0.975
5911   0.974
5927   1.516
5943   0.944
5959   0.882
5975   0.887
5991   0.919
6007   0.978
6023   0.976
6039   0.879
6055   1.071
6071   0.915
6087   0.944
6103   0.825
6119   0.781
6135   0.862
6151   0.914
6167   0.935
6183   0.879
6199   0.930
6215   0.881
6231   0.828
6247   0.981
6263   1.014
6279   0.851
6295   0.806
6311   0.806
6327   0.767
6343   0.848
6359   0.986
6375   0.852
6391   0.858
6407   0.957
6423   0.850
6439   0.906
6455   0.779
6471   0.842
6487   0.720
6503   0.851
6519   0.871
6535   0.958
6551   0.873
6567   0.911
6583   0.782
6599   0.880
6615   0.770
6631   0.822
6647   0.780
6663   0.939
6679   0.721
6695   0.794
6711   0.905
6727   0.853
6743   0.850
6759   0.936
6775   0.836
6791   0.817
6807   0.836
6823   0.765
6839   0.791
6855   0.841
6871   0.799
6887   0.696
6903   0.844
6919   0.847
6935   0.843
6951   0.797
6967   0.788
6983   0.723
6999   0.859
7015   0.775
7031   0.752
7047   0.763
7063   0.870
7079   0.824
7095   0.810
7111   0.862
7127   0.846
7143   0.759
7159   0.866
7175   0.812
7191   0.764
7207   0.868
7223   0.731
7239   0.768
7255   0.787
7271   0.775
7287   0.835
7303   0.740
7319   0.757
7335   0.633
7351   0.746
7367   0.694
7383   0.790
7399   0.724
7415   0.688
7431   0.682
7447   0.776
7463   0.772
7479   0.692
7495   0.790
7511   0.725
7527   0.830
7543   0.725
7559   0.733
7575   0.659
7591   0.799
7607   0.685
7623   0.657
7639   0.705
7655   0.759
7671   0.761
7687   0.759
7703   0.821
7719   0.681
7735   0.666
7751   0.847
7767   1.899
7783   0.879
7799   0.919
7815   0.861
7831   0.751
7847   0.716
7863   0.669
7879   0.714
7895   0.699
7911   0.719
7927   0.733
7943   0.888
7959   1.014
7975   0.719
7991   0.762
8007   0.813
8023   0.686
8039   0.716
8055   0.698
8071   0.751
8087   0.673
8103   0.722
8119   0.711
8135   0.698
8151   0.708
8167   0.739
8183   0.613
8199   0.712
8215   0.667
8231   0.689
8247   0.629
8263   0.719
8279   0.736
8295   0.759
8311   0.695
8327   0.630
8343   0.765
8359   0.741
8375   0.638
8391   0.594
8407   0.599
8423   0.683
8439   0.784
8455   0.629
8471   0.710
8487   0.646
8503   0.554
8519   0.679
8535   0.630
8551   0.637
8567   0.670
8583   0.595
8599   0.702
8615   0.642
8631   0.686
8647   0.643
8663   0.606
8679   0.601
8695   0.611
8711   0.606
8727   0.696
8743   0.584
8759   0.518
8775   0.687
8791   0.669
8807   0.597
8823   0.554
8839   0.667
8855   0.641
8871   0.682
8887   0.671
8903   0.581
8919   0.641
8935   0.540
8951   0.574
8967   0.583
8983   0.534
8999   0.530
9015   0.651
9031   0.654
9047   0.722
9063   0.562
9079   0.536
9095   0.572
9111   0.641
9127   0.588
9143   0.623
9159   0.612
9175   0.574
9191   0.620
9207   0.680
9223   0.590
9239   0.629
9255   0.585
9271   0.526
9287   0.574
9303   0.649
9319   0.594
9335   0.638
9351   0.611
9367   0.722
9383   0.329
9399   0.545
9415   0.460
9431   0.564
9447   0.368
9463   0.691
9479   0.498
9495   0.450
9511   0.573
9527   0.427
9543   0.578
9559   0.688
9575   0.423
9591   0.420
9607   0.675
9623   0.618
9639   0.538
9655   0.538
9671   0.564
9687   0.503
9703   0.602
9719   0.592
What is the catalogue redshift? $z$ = 0.18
